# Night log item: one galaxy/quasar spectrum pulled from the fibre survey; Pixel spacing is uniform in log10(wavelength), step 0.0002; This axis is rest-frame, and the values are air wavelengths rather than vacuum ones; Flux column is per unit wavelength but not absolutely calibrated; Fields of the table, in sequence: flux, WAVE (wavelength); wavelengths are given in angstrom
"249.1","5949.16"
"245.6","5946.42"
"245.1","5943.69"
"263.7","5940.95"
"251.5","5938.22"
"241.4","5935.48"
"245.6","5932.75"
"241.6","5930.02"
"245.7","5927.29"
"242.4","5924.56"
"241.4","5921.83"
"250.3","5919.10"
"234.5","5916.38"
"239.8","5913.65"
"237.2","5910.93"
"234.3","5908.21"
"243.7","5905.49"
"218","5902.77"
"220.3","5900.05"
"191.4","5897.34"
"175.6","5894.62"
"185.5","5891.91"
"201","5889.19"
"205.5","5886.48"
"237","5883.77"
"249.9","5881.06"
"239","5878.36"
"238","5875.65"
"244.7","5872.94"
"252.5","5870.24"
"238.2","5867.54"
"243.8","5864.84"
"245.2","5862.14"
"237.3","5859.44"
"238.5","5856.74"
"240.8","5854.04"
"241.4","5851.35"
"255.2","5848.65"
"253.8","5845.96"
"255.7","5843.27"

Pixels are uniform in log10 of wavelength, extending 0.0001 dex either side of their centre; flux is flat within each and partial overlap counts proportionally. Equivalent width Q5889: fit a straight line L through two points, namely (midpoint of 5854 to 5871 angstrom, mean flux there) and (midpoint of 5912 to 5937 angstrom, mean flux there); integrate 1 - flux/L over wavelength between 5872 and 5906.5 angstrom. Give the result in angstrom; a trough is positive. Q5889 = 3.4 angstrom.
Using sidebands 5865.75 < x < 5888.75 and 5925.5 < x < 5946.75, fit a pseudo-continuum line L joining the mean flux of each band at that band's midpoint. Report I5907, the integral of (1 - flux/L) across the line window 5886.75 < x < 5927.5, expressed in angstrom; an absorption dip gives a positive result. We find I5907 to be 3.27 angstrom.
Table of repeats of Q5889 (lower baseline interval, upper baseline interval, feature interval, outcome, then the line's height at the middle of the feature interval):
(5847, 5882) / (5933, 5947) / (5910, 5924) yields 0.38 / 248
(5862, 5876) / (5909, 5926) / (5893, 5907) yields 1.87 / 242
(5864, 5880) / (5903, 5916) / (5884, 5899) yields 2.75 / 240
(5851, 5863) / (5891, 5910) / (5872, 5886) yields -0.86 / 226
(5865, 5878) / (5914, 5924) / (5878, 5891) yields 1.00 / 243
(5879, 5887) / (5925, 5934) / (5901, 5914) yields 0.31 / 239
